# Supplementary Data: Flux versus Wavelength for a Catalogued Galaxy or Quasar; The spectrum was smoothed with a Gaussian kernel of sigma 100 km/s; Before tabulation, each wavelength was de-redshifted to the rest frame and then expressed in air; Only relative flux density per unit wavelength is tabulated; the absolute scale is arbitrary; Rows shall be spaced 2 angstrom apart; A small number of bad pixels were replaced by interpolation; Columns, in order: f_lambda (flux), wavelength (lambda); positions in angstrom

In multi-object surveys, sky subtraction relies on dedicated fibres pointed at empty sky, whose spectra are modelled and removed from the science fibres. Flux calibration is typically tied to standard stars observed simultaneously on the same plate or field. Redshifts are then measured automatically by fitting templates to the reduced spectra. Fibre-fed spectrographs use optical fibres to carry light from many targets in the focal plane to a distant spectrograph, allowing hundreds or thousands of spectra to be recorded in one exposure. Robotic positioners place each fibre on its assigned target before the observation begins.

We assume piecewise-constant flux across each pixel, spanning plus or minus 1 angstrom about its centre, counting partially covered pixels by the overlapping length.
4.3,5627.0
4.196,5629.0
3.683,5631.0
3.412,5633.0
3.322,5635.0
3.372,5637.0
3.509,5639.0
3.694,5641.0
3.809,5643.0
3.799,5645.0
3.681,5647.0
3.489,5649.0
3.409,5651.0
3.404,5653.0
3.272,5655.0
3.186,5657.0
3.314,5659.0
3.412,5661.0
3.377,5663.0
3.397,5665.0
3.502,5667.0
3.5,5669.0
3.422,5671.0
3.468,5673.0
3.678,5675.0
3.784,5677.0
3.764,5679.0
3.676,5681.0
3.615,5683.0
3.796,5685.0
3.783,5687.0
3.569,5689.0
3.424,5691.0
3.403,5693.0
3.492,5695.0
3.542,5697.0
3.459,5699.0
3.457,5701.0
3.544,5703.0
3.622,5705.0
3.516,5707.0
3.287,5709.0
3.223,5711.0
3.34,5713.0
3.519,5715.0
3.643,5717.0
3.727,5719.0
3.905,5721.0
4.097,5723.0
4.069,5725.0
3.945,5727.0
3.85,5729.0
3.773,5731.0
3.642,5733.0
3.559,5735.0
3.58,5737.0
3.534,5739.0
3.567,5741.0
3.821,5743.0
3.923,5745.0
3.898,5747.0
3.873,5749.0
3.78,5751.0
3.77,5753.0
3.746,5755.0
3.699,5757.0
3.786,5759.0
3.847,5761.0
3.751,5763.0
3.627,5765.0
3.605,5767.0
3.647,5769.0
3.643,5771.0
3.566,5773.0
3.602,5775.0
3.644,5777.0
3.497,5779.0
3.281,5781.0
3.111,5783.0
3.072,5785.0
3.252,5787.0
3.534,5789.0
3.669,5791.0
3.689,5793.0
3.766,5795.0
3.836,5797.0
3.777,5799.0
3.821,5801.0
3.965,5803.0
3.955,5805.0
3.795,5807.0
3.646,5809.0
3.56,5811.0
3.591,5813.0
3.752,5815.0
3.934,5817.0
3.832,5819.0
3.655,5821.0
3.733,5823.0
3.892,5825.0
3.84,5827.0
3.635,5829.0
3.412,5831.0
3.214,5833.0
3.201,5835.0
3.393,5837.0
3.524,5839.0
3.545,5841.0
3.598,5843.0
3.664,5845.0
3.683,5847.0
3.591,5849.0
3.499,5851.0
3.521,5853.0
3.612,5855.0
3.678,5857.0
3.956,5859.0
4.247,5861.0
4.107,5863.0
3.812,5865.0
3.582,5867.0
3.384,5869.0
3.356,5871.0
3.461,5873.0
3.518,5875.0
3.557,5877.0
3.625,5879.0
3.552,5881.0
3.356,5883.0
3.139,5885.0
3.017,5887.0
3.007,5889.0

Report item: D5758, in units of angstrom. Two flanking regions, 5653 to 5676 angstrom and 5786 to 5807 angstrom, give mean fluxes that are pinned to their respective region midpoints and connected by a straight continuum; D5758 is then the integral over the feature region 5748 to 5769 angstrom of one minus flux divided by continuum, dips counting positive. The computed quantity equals -0.6 angstrom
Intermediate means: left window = 3.41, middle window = 3.74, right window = 3.73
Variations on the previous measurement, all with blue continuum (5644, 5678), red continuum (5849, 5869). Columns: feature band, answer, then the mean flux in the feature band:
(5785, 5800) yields 0.21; 3.61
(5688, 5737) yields -0.83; 3.61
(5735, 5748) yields -0.44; 3.71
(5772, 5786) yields 0.93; 3.4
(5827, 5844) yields 1.16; 3.46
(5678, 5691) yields -0.63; 3.68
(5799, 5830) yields -0.72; 3.77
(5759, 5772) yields -0.26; 3.69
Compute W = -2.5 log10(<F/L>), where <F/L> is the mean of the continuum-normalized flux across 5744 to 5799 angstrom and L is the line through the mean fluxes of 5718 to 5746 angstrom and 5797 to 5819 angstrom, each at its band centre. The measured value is 0.04 mag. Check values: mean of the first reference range 3.79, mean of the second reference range 3.78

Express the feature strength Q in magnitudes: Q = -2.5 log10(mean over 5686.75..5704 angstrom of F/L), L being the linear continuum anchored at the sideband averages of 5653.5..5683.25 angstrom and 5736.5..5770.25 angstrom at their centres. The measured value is 0.02 mag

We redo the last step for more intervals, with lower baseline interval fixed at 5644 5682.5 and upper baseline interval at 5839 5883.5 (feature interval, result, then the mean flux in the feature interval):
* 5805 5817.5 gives -0.04 mag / 3.72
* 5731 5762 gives -0.05 mag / 3.74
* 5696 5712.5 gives 0.02 mag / 3.45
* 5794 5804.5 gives -0.07 mag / 3.84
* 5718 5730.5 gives -0.11 mag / 3.93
